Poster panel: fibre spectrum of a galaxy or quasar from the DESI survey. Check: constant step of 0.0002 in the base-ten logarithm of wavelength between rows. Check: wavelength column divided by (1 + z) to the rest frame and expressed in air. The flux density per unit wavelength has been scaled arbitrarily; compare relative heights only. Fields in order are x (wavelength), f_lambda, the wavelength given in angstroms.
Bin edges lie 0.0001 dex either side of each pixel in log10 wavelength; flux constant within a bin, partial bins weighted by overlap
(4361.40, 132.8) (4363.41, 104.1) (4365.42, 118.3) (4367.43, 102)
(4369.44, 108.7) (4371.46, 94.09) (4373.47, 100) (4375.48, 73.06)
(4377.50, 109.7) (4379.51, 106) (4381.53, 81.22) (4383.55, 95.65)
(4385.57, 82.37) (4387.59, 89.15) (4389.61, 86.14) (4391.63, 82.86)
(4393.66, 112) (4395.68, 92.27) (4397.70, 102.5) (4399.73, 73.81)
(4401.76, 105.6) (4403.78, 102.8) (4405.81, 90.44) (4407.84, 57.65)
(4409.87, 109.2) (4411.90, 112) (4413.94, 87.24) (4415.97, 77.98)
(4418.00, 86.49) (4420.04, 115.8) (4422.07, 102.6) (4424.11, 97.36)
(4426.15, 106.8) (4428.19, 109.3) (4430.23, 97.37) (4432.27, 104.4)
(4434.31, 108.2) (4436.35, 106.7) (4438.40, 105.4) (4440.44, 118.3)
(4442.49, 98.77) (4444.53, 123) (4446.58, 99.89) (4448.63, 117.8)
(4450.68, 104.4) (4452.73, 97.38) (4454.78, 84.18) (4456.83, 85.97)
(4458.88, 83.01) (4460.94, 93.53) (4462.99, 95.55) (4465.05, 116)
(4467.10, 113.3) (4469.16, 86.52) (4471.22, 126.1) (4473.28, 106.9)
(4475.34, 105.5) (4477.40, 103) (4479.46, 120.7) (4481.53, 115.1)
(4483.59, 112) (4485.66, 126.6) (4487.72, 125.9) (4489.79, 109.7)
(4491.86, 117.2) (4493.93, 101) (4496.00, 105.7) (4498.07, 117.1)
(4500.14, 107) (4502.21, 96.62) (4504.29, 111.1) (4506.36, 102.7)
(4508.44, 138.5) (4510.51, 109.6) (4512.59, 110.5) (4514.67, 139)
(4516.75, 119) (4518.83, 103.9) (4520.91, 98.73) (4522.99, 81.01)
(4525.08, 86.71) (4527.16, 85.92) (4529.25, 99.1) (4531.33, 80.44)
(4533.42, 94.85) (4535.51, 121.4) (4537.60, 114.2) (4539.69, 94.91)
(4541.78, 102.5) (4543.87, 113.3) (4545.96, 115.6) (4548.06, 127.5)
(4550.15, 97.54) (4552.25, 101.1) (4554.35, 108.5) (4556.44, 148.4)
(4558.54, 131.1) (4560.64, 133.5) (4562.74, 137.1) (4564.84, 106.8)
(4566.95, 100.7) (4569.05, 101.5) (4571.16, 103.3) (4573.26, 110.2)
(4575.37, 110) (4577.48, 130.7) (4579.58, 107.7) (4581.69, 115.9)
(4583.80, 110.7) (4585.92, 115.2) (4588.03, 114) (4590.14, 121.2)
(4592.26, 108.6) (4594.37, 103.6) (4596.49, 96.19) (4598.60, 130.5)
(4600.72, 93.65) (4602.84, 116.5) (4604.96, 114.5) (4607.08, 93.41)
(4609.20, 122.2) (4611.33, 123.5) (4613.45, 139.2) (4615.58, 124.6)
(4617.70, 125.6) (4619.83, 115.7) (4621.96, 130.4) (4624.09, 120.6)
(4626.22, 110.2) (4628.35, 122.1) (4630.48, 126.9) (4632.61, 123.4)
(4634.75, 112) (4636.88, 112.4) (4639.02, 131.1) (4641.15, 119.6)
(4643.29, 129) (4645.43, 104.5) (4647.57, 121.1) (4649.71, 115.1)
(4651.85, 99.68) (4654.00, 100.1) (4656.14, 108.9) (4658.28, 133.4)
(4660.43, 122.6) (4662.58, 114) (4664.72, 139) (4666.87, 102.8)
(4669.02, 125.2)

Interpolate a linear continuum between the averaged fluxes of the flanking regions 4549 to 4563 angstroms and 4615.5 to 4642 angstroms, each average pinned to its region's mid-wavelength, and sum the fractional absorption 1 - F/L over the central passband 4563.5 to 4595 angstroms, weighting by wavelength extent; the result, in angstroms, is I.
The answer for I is 2.7 angstroms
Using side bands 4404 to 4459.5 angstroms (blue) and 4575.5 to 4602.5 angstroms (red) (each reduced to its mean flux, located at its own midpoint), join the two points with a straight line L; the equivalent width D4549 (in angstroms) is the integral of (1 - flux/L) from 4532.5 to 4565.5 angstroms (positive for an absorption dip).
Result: -2.0 angstroms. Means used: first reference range 99.7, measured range 116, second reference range 112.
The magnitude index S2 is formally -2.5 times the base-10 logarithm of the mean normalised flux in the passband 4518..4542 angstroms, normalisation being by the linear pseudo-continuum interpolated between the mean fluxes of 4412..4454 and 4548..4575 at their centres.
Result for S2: 0.16 mag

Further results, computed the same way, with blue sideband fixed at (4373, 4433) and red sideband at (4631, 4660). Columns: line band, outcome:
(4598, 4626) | -0.05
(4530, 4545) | 0.04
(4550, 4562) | -0.13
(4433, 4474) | -0.04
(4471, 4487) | -0.13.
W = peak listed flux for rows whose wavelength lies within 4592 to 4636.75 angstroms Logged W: 139.2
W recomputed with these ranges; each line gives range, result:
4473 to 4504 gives 126.6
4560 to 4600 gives 137.1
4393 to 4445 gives 123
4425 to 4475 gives 126.1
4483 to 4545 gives 139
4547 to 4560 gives 148.4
